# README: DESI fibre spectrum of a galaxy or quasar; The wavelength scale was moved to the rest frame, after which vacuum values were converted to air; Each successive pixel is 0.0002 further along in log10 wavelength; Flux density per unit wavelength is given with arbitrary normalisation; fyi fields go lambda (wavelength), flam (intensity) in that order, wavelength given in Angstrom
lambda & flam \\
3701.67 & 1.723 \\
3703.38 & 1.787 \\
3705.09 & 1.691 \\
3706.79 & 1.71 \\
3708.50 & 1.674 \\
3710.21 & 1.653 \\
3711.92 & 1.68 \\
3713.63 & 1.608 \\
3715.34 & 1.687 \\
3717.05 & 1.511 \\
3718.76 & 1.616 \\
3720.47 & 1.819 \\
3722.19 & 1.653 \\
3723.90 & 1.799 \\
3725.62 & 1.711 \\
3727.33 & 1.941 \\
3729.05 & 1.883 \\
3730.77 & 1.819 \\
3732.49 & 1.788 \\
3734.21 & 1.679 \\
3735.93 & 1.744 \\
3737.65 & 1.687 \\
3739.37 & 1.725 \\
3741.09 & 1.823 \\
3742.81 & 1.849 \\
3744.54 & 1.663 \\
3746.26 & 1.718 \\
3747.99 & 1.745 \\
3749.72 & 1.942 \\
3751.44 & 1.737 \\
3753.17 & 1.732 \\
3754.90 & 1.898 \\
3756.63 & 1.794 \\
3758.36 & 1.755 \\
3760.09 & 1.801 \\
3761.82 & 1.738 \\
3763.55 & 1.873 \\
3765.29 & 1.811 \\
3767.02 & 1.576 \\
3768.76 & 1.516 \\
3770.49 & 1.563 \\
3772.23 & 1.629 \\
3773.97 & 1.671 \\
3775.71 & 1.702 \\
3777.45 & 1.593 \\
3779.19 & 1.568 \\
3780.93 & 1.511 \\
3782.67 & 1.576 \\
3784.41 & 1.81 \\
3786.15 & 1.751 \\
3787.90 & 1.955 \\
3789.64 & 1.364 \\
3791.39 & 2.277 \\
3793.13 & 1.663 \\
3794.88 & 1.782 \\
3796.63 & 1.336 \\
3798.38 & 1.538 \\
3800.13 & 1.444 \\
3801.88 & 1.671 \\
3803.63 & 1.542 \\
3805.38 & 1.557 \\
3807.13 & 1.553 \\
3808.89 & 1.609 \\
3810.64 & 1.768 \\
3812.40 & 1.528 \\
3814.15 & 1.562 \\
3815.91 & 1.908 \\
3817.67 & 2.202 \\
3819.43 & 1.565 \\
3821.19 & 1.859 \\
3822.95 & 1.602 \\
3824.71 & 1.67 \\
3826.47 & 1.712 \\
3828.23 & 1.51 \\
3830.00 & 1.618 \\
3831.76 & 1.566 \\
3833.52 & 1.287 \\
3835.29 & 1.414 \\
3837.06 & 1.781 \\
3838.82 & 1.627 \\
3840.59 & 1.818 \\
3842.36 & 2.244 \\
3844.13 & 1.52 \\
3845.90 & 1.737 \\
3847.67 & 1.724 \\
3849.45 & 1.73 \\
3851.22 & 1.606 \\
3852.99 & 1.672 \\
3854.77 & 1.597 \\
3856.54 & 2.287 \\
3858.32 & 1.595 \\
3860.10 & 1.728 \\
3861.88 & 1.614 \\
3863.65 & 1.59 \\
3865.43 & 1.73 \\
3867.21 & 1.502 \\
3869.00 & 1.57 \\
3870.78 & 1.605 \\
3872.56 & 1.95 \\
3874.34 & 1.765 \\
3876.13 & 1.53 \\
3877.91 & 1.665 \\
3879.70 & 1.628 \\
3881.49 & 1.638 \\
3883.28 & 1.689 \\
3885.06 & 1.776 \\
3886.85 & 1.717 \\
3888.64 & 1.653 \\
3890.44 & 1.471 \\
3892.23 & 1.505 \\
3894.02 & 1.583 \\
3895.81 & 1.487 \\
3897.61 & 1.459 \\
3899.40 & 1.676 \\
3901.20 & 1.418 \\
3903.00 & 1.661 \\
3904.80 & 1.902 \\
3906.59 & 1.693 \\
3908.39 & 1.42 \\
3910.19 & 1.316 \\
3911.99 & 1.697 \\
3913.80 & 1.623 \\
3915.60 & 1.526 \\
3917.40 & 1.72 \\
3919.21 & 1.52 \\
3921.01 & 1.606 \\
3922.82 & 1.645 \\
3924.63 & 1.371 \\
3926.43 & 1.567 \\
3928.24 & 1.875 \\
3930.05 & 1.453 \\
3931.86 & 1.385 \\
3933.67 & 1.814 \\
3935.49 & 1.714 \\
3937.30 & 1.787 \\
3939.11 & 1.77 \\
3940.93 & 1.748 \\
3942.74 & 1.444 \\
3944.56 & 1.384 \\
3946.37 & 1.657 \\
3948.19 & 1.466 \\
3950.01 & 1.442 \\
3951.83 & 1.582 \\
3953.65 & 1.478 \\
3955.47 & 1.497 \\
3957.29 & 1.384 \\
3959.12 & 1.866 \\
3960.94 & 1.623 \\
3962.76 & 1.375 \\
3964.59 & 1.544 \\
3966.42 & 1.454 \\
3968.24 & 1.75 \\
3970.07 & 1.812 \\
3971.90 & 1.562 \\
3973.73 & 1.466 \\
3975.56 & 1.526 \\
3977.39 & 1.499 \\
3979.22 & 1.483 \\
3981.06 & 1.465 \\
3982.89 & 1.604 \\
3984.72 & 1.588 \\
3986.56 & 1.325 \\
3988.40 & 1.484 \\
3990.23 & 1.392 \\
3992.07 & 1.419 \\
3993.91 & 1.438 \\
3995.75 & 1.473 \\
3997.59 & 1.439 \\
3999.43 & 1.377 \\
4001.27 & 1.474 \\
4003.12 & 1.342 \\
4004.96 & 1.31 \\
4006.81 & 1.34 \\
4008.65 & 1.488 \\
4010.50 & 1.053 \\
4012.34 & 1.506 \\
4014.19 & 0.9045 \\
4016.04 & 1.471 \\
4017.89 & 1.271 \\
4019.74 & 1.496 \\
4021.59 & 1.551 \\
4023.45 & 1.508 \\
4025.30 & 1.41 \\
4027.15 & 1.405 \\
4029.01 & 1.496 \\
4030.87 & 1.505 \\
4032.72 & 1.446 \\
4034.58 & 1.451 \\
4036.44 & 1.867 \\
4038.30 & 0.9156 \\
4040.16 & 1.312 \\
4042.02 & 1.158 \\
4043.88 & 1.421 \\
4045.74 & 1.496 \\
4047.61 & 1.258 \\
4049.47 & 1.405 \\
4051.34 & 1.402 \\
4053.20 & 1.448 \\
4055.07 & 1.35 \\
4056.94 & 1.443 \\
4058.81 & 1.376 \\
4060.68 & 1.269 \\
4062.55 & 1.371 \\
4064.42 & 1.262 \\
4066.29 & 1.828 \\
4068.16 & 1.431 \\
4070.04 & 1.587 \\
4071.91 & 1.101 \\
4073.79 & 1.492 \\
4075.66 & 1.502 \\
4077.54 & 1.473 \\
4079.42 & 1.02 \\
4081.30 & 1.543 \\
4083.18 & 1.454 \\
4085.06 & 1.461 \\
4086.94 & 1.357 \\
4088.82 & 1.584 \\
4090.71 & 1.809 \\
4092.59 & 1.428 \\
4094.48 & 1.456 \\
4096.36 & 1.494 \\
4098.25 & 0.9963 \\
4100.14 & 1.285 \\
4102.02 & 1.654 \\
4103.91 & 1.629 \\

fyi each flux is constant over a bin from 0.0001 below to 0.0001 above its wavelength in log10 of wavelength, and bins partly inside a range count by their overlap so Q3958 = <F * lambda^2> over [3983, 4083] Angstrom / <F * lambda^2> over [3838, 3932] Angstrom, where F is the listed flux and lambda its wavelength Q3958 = 0.9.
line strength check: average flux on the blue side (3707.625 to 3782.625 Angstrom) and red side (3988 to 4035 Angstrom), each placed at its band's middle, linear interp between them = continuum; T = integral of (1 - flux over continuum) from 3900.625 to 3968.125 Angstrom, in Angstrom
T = -4.1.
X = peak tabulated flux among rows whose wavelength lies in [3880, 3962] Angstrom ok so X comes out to 1.902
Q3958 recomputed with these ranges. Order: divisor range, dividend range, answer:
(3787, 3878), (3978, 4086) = 0.93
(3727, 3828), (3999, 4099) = 0.94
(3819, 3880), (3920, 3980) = 0.99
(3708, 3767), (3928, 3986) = 1.01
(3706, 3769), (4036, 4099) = 0.95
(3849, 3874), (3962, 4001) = 0.94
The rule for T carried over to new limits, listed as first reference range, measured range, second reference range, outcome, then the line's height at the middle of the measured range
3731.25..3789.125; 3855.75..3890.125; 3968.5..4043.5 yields -2.22 Angstrom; 1.59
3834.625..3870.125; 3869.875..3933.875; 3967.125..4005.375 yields 0.65 Angstrom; 1.63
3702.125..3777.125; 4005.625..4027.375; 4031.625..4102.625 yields 1.40 Angstrom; 1.46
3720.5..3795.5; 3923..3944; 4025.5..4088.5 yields -1.13 Angstrom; 1.54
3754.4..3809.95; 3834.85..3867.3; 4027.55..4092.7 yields -2.30 Angstrom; 1.61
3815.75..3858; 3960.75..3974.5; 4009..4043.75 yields -0.84 Angstrom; 1.48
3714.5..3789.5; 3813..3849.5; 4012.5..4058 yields -1.41 Angstrom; 1.63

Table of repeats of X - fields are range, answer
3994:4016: 1.506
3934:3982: 1.866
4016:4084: 1.867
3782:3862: 2.287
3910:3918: 1.72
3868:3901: 1.95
